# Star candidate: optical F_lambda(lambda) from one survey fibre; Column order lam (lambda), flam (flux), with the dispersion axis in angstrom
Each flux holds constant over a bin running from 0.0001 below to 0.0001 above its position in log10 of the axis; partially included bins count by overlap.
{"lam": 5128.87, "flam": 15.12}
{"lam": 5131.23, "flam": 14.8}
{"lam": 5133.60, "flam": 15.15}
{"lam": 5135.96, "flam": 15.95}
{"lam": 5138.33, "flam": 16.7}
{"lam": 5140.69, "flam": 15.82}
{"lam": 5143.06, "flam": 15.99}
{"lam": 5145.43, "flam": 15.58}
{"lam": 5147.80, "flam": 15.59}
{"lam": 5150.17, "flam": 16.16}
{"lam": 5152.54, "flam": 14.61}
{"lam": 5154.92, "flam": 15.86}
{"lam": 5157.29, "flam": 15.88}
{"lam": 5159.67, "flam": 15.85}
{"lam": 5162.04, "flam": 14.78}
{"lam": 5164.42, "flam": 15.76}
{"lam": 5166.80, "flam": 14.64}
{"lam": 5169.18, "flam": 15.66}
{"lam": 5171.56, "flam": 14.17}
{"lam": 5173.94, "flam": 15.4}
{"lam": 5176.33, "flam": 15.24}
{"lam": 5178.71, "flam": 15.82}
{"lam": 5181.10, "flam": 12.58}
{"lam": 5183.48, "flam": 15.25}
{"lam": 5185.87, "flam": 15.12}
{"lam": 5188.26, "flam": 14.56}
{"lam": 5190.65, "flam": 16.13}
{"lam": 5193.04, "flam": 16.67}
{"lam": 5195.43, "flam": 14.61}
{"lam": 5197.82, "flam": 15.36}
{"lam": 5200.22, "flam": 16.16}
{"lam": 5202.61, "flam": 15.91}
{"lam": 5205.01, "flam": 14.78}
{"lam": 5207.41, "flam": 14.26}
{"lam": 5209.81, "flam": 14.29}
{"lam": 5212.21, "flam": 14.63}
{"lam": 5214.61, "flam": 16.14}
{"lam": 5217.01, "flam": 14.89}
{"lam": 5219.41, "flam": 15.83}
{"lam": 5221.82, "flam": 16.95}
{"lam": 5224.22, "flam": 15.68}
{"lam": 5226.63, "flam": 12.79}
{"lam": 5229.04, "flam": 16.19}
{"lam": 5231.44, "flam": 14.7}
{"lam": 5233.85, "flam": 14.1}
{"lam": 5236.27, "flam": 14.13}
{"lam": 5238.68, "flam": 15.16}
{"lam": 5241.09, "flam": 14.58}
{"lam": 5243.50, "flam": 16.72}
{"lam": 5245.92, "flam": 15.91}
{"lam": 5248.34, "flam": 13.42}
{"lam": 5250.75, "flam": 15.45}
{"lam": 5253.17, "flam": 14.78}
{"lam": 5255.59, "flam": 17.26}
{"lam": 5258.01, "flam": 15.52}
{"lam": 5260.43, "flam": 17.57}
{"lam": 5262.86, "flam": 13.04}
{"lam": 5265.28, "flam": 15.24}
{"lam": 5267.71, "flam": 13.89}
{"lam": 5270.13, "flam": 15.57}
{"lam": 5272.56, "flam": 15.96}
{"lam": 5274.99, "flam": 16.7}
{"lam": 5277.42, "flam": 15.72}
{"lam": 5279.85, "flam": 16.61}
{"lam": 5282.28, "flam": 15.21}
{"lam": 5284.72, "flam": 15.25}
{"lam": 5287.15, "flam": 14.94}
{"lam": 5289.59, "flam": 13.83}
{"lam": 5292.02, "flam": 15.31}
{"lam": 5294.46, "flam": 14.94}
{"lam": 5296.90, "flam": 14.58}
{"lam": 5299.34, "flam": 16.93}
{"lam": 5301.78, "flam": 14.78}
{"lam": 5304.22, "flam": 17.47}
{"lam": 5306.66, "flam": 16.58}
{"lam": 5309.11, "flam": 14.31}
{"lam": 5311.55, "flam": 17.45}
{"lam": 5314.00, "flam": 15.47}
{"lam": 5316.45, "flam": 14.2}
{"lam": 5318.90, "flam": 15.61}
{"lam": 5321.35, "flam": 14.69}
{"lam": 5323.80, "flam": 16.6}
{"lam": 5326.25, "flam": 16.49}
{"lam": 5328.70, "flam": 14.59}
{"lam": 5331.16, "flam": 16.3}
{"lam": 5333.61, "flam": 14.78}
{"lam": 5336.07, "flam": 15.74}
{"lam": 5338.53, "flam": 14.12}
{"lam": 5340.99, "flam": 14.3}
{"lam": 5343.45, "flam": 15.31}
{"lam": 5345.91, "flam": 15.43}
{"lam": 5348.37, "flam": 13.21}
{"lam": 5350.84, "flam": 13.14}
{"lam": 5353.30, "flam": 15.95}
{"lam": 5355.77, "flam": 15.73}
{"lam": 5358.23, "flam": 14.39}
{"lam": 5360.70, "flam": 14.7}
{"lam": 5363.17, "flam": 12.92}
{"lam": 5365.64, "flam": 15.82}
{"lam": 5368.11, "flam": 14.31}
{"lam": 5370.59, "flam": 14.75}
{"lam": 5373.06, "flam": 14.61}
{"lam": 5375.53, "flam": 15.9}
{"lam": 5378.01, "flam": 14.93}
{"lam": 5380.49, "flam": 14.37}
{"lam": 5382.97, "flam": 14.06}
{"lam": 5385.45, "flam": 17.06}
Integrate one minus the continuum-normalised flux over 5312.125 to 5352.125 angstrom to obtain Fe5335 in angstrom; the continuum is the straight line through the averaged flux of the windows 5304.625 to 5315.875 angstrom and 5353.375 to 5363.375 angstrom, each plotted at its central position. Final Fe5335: 0.99 angstrom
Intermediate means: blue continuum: 16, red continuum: 14.8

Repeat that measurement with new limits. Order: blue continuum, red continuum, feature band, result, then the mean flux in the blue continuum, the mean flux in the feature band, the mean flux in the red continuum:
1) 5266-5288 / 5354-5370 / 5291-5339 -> -1.3 angstrom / 15.5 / 15.6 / 14.7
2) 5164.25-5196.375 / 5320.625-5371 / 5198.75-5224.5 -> -0.6 angstrom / 15.1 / 15.4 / 14.9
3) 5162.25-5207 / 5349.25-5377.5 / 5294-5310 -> -0.9 angstrom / 15.2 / 15.7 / 14.7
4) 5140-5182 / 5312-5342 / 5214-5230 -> -0.2 angstrom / 15.3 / 15.5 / 15.3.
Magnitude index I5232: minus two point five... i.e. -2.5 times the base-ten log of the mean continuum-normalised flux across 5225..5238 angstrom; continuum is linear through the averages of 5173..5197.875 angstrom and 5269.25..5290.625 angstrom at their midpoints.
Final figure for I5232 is 0.06 mag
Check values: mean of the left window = 15.1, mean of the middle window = 14.5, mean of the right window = 15.5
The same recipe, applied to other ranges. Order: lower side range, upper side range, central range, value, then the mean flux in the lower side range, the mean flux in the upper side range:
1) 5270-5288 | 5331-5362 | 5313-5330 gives -0.016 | 15.8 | 14.8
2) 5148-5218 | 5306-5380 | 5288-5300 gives 0.006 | 15.2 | 15.1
